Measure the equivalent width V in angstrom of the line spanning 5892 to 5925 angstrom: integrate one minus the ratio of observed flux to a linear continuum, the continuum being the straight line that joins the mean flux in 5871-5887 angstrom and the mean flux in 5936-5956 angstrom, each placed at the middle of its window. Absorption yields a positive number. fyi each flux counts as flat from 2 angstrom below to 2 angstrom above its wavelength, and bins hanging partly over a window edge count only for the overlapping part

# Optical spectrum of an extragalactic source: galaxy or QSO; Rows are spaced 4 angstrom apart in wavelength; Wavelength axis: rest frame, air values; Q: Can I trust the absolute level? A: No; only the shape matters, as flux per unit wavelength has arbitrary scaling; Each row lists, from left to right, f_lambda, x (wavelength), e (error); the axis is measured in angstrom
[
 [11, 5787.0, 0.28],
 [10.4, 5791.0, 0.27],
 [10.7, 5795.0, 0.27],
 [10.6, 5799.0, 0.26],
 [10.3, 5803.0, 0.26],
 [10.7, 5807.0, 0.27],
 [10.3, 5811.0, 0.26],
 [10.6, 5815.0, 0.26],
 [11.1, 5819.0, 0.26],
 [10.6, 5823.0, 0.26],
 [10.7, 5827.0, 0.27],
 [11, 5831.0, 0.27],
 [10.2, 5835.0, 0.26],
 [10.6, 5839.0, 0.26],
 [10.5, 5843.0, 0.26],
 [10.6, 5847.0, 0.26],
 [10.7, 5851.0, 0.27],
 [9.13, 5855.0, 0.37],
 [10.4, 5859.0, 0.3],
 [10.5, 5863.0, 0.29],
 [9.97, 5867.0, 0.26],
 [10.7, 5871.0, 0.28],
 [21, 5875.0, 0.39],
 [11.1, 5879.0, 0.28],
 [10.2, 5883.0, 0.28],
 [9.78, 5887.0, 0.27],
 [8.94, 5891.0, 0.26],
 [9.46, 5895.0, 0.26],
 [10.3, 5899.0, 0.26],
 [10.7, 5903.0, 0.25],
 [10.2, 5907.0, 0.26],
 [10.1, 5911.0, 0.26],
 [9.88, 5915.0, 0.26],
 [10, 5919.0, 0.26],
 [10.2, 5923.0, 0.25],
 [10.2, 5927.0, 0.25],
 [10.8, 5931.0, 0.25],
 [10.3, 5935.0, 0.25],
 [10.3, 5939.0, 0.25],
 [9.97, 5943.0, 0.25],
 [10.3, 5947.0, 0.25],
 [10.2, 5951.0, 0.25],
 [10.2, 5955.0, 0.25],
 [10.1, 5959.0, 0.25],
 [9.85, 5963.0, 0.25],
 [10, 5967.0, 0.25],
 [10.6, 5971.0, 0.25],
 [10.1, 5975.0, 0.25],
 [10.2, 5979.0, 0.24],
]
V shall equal 4.90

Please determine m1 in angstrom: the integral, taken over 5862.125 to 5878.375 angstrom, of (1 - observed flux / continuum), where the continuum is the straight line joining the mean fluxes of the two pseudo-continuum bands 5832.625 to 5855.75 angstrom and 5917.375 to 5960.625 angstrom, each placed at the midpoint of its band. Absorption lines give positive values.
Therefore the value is -4.3 angstrom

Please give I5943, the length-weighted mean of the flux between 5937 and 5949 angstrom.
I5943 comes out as 10.2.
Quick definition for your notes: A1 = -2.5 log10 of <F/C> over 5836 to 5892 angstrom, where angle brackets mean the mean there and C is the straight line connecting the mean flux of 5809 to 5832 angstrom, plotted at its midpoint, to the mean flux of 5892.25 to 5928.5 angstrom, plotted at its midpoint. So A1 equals -0.06 mag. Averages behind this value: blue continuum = 10.7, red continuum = 10.1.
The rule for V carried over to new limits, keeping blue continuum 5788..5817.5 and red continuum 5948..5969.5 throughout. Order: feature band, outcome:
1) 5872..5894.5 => -3.58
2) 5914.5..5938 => -0.16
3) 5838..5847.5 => -0.12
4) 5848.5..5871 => 0.38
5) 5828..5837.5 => -0.14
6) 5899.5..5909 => -0.16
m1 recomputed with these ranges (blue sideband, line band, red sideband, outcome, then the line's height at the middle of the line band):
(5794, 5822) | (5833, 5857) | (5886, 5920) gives 0.1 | 10.3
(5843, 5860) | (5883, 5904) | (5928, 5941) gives 1.0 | 10.3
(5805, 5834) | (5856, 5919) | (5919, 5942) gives -2.2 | 10.5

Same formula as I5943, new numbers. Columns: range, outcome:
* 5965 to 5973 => 10.3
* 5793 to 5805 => 10.5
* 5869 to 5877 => 15.8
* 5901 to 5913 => 10.3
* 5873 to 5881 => 16.1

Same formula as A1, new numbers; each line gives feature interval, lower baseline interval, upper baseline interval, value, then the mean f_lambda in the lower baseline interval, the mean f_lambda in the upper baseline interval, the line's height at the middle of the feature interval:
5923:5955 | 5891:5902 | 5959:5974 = -0.03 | 9.78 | 10.1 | 10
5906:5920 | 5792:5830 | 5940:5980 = 0.03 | 10.6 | 10.2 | 10.3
